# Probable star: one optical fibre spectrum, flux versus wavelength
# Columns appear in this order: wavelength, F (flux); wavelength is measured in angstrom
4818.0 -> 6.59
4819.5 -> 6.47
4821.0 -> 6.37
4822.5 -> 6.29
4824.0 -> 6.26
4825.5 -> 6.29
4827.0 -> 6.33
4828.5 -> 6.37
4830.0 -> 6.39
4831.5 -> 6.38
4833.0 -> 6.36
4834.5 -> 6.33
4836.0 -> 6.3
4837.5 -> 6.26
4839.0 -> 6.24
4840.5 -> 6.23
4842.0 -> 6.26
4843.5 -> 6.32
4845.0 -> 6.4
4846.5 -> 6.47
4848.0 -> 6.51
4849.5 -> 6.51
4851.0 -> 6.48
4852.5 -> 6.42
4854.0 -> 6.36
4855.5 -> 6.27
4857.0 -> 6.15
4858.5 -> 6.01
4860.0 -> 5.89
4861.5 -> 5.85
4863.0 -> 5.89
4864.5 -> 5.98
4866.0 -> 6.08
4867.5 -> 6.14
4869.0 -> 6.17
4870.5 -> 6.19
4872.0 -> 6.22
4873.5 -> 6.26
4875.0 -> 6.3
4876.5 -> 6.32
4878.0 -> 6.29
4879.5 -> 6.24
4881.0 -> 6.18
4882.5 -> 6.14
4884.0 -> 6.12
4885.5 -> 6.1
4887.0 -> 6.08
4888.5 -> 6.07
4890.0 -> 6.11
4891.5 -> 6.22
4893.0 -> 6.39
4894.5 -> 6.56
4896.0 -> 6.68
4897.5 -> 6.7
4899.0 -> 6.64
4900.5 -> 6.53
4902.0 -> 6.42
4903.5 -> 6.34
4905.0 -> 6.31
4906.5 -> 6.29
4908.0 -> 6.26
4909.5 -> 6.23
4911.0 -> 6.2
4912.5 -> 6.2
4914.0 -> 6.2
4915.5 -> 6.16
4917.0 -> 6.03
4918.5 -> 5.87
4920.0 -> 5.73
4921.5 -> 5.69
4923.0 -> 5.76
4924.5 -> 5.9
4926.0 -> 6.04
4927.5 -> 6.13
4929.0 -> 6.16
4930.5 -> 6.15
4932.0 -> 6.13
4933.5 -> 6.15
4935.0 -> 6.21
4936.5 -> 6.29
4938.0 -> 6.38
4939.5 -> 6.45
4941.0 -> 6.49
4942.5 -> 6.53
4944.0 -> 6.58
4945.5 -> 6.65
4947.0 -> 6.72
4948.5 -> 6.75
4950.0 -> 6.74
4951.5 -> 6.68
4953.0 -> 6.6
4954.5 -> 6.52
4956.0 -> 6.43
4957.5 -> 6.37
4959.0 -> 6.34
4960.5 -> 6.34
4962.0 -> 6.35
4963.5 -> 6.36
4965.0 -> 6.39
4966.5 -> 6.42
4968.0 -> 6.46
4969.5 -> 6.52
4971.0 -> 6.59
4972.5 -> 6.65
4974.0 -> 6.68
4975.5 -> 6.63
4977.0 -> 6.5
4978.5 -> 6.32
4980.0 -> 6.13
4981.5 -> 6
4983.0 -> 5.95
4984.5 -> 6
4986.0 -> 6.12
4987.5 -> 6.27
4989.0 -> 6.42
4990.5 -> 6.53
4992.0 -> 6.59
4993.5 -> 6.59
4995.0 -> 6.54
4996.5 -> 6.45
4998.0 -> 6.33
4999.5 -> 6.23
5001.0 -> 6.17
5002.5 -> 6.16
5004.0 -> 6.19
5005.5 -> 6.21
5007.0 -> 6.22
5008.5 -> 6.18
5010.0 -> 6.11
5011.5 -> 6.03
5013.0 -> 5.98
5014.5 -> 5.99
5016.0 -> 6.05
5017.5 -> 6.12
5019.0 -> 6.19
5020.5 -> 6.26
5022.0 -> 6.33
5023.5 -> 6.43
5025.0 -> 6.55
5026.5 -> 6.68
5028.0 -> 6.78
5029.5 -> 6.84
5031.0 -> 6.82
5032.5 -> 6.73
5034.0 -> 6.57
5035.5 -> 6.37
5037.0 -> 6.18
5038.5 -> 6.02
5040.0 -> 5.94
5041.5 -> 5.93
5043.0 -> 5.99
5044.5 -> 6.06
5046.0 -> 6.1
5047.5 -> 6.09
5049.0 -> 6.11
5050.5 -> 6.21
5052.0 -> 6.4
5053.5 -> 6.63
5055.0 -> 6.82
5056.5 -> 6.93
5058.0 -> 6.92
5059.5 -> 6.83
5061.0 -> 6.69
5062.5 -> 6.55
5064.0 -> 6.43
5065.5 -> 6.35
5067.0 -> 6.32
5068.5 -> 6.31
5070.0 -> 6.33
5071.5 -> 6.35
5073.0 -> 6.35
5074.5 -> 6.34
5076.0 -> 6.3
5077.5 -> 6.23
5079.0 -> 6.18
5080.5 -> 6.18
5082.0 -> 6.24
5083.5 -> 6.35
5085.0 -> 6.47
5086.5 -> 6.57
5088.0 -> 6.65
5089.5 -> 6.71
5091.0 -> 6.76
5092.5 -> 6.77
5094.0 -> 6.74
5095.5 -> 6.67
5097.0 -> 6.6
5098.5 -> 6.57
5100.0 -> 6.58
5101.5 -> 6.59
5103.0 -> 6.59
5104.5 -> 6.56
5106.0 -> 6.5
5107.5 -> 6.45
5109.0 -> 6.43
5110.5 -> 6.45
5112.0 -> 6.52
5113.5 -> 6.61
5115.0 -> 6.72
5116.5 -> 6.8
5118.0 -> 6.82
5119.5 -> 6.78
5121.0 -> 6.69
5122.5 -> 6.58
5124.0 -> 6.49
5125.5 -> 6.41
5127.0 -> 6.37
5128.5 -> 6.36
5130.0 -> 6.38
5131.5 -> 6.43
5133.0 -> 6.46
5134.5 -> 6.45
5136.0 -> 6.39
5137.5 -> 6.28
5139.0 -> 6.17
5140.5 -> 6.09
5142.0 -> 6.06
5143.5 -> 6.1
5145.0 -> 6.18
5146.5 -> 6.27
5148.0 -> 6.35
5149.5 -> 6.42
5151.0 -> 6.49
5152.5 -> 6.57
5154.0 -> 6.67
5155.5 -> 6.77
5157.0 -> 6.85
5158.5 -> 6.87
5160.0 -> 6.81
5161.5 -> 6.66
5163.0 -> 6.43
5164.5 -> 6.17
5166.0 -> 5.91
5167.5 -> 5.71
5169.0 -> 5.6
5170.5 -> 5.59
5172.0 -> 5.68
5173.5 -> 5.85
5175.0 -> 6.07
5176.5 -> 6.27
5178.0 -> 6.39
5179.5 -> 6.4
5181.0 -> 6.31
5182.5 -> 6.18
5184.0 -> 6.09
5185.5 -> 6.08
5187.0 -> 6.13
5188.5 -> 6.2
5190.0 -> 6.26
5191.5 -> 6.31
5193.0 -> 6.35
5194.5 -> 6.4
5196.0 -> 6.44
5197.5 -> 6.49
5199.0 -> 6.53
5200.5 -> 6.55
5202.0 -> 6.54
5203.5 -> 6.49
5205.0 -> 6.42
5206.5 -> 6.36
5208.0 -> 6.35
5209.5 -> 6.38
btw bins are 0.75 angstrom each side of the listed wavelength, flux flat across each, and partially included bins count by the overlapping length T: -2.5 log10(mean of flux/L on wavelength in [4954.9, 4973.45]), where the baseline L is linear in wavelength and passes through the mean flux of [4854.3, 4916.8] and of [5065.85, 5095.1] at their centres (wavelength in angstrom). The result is -0.022 mag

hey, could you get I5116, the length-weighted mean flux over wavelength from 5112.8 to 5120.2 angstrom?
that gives 6.75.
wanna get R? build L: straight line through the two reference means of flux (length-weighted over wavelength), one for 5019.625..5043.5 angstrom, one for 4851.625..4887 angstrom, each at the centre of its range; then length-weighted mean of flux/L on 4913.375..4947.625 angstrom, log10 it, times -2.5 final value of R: 0.01 mag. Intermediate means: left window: 6.15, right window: 6.4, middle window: 6.19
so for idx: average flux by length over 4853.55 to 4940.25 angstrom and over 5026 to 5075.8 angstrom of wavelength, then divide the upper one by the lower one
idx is 1.04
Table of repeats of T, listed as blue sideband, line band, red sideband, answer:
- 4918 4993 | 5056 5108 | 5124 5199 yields -0.03 mag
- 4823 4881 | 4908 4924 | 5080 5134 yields 0.05 mag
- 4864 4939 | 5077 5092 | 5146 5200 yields -0.03 mag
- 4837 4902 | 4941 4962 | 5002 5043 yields -0.05 mag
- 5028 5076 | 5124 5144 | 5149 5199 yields 0.00 mag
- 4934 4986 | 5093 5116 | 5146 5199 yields -0.04 mag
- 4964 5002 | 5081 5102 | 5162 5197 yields -0.06 mag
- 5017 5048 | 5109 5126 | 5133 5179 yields -0.05 mag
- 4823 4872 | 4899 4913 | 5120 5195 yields -0.01 mag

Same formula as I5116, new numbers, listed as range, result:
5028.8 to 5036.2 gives 6.67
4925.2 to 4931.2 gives 6.12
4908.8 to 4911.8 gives 6.21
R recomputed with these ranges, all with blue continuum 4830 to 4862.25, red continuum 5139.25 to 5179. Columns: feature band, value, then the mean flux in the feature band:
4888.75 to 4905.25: -0.03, 6.44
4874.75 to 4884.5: 0.01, 6.23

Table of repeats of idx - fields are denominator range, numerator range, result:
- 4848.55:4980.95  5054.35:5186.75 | 1.02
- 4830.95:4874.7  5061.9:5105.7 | 1.04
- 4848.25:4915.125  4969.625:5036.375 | 1.02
